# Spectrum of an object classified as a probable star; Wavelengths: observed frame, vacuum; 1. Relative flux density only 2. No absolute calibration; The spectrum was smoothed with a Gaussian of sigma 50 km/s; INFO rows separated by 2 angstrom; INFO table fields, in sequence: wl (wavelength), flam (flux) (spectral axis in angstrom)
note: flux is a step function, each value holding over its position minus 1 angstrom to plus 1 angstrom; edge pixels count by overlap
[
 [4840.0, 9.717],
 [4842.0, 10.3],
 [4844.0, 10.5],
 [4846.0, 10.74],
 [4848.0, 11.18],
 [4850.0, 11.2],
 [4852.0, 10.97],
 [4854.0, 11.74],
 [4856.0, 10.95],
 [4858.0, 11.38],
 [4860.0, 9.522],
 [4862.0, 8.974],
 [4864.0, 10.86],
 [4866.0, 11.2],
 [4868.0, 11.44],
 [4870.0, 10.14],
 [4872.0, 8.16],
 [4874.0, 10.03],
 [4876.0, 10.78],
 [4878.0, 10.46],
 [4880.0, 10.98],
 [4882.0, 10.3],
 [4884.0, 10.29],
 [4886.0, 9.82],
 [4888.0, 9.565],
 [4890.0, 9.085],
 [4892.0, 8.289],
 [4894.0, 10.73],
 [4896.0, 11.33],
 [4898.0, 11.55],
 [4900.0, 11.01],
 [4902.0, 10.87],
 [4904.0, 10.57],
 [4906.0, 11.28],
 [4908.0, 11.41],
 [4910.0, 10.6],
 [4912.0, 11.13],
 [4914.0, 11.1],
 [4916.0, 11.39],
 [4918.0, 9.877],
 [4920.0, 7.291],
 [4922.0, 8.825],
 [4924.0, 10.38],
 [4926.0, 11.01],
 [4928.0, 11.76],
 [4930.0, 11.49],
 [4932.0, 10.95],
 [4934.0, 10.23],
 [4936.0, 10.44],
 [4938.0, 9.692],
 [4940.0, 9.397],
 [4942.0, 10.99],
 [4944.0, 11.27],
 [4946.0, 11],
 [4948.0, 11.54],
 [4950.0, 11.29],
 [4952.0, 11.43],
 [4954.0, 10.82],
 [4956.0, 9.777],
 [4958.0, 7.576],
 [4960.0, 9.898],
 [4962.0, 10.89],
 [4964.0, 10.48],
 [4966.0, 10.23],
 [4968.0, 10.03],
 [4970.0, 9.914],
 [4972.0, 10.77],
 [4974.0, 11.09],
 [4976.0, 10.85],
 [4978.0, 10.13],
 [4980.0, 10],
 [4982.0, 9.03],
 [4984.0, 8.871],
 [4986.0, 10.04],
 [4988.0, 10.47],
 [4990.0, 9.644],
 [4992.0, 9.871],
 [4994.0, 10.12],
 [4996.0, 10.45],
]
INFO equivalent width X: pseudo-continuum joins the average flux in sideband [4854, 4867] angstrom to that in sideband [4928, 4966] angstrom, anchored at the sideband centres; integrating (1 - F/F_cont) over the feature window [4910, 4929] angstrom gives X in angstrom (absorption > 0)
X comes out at 0.4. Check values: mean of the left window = 10.6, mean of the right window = 10.5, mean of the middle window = 10.3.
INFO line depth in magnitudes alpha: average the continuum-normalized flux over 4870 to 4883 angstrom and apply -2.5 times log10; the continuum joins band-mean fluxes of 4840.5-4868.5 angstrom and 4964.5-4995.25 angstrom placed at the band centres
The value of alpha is 0.05 mag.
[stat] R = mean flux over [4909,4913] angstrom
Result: 10.9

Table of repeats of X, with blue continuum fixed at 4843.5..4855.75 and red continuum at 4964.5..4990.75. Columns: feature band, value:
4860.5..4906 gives 2.1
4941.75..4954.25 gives -1.1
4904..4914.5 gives -0.4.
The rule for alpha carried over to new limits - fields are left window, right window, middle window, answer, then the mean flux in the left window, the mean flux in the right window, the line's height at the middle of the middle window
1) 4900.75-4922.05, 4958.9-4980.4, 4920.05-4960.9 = 0.00 mag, 10.5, 10.4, 10.4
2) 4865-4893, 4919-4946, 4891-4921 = -0.04 mag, 10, 10.3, 10.2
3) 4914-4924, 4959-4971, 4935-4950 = -0.08 mag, 9.62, 10.2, 9.94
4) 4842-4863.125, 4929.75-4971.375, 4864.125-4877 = 0.03 mag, 10.7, 10.4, 10.6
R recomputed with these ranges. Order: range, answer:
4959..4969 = 10.3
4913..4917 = 11.2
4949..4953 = 11.4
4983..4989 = 9.79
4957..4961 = 8.74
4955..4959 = 8.68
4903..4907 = 10.9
